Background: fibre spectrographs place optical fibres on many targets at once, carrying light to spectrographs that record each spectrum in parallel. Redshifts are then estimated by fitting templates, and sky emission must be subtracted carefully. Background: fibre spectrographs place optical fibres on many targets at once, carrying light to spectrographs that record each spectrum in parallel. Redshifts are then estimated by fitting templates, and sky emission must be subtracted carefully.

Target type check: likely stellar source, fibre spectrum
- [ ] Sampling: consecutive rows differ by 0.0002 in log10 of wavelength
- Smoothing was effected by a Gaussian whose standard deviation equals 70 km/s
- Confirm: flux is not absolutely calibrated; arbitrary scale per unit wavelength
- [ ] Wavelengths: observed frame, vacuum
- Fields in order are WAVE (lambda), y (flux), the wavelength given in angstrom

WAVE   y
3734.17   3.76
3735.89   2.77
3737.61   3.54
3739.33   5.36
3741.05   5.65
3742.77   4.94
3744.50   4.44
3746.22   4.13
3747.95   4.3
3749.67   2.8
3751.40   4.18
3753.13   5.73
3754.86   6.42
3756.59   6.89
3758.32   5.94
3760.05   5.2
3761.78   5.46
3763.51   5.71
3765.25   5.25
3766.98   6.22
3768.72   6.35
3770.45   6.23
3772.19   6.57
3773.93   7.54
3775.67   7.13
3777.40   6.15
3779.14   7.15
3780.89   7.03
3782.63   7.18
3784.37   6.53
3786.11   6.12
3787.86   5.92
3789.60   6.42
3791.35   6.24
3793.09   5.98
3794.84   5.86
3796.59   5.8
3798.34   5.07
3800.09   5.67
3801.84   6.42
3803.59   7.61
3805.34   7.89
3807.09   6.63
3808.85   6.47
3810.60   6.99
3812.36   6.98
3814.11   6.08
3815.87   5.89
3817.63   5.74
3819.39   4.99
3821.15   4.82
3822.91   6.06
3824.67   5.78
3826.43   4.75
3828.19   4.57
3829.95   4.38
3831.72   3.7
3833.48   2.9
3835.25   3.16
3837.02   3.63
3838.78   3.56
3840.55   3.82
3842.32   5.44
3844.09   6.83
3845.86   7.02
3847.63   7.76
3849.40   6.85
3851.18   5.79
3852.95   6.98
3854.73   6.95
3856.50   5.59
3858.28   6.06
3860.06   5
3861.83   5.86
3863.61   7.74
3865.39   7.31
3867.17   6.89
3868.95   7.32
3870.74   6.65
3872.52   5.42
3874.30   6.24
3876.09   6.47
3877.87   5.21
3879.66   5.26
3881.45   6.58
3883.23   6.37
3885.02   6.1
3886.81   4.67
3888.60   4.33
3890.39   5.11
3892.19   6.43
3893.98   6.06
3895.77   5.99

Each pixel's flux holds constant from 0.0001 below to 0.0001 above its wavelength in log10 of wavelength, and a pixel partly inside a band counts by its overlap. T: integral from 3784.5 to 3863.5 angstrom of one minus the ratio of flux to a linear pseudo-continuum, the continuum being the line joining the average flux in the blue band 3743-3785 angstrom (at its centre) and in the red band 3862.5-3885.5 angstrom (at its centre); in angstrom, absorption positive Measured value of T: 5.13 angstrom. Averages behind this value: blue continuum 5.84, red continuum 6.43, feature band 5.75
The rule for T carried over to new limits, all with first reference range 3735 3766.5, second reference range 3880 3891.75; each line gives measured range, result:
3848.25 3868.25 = -3.9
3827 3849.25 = 2.2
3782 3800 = -3.4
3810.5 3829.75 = -1.3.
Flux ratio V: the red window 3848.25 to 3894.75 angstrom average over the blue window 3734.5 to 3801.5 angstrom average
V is 1.1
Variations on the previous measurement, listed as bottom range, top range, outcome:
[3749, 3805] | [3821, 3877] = 0.93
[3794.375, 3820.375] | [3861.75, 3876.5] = 1.07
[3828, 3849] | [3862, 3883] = 1.34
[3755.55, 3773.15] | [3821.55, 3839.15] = 0.71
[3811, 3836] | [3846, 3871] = 1.32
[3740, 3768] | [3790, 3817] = 1.22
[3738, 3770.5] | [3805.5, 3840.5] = 0.97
